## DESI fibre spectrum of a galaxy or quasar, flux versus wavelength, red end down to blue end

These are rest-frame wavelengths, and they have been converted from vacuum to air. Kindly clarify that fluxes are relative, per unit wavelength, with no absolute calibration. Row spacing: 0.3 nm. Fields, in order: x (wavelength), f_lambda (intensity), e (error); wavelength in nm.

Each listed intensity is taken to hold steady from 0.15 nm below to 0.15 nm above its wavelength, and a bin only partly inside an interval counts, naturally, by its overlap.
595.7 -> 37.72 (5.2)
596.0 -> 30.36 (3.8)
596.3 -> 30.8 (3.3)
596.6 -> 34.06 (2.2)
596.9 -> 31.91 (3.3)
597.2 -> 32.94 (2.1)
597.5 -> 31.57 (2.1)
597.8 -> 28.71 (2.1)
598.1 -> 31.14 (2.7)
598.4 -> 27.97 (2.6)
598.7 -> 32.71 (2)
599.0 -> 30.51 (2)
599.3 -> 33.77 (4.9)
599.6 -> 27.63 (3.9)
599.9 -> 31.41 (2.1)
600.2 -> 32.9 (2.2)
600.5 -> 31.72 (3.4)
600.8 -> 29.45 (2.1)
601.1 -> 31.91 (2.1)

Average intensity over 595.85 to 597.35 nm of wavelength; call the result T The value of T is 32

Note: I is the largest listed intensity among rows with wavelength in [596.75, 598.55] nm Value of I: 32.94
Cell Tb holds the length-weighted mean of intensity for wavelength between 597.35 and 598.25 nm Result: 30.5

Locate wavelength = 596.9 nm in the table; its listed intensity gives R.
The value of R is 31.91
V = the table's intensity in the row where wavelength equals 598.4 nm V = 27.97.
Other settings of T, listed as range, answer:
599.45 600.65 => 30.9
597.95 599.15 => 30.6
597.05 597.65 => 32.3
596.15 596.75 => 32.4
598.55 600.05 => 31.2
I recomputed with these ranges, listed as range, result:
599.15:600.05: 33.77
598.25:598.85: 32.71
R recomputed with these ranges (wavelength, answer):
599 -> 30.51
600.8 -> 29.45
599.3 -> 33.77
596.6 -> 34.06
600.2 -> 32.9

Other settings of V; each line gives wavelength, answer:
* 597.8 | 28.71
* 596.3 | 30.8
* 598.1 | 31.14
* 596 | 30.36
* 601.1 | 31.91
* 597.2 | 32.94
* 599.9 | 31.41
